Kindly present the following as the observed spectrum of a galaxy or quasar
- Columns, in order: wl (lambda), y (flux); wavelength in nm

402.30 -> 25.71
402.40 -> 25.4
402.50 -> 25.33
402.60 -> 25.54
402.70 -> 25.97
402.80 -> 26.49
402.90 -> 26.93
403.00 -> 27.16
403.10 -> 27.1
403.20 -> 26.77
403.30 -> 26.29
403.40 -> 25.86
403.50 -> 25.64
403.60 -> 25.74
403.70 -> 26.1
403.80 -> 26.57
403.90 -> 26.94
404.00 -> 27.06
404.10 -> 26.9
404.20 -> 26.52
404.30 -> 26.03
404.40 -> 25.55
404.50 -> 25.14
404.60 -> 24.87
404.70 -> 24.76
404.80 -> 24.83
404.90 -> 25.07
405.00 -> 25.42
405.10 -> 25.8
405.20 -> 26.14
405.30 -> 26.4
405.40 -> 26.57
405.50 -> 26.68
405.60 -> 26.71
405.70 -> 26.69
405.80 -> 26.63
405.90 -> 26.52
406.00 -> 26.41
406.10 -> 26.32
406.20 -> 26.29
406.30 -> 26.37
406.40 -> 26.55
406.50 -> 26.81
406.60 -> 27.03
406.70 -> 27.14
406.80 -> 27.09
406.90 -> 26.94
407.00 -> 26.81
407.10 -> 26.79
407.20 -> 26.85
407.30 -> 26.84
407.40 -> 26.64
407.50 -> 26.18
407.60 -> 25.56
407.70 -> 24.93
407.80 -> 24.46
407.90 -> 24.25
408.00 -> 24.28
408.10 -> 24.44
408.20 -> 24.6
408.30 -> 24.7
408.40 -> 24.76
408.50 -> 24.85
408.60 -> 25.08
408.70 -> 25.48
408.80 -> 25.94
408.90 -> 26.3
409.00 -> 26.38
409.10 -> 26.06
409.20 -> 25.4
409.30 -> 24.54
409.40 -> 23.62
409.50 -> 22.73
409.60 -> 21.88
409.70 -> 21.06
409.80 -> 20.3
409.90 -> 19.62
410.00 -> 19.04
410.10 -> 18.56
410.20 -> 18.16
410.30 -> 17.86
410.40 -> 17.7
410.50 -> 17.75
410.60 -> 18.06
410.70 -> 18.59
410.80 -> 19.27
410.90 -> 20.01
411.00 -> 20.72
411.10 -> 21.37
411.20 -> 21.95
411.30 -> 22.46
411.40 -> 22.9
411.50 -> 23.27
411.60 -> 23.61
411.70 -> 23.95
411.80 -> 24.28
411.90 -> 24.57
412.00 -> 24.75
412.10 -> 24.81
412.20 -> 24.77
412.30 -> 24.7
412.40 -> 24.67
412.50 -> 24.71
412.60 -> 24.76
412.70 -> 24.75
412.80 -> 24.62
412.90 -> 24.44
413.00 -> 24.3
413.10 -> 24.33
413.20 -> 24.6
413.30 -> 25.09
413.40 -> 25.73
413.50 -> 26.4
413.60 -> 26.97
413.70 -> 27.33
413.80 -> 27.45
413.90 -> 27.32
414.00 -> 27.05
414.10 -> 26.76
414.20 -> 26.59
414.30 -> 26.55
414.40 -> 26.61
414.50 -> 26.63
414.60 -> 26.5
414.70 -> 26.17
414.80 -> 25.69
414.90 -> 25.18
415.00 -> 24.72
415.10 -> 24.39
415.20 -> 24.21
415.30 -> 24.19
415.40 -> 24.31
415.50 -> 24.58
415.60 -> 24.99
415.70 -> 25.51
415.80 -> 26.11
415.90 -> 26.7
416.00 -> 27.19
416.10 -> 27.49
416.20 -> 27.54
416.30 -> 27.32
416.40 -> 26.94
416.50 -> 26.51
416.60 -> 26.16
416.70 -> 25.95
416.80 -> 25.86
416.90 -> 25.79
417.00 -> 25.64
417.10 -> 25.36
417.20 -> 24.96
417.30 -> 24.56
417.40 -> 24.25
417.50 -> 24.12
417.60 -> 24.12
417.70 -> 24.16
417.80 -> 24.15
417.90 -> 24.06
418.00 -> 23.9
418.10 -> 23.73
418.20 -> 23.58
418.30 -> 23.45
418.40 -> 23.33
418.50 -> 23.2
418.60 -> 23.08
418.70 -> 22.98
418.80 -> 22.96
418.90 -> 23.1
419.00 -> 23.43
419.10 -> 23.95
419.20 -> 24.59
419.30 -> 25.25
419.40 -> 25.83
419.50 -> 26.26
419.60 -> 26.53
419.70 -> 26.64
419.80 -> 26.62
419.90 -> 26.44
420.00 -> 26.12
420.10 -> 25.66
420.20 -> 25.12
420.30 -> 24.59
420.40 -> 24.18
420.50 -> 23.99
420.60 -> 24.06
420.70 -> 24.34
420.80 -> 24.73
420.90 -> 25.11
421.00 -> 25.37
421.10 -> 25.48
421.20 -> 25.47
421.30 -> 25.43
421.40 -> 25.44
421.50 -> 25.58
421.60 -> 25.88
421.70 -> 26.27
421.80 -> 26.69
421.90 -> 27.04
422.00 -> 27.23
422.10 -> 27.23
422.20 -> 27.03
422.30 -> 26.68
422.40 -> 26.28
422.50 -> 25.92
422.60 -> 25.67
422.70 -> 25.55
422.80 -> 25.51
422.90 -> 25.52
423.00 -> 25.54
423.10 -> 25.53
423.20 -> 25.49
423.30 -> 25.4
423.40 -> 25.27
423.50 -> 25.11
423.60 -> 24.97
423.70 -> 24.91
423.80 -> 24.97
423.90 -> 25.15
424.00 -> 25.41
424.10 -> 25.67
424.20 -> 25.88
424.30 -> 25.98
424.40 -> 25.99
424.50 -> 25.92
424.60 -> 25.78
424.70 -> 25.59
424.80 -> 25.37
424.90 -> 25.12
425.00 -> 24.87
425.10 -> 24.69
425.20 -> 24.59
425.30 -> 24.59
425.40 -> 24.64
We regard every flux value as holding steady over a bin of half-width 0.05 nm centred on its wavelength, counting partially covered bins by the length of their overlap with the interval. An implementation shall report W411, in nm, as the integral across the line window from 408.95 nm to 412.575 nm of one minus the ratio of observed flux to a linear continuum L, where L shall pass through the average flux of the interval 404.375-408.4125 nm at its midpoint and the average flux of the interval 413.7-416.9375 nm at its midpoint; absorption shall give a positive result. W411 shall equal 0.55 nm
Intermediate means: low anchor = 25.9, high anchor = 26.1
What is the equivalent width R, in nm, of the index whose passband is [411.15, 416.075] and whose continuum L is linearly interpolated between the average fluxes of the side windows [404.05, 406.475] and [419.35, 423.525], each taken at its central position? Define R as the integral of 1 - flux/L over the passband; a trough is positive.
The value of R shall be 0.13 nm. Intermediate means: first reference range 26.1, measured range 25.2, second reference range 25.7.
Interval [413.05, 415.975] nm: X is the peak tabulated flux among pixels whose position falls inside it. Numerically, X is 27.45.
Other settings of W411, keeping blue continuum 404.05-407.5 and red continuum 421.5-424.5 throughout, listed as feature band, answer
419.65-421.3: 0.04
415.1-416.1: 0.03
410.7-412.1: 0.20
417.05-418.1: 0.07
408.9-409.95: 0.12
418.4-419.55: 0.09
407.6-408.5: 0.06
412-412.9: 0.05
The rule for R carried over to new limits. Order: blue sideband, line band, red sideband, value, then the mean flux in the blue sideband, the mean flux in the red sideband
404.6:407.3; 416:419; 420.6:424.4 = 0.127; 26.4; 25.7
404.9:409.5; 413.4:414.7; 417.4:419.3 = -0.118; 25.9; 23.7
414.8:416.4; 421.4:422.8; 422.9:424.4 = -0.048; 25.7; 25.4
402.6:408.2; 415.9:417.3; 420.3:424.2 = -0.031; 26.1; 25.5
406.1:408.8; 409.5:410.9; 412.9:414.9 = 0.363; 25.8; 26.1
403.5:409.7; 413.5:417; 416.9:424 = -0.113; 25.7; 25.1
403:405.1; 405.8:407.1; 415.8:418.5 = -0.043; 26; 25.2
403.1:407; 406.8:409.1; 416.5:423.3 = 0.036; 26.3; 25.1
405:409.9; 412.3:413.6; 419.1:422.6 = 0.033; 25.5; 25.7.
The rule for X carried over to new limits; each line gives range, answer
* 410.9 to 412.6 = 24.81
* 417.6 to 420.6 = 26.64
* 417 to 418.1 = 25.64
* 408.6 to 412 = 26.38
